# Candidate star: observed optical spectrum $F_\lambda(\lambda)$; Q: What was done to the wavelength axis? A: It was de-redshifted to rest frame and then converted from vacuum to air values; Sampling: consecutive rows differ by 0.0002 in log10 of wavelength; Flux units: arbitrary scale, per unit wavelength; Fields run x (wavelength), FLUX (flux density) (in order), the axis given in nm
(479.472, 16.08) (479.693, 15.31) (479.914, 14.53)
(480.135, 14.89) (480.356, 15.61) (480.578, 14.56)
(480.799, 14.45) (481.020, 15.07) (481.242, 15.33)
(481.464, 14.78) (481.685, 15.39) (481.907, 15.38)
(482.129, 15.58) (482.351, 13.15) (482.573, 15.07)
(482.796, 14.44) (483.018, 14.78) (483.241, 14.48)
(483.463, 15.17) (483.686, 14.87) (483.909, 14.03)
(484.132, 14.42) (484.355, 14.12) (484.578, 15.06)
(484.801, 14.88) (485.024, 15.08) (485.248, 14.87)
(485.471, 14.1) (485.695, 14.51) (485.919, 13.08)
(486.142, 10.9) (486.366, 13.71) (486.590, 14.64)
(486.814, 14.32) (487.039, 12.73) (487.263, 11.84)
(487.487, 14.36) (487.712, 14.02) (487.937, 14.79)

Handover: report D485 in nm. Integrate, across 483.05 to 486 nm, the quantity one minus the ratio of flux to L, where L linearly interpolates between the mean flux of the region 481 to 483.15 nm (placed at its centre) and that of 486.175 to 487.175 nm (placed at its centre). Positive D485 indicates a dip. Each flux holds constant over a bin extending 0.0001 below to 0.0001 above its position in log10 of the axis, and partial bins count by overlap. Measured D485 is -0.07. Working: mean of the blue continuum 14.9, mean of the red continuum 13.6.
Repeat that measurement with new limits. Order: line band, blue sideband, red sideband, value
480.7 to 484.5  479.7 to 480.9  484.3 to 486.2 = -0.05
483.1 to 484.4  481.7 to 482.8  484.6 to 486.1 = 0.00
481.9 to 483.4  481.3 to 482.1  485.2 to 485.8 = 0.04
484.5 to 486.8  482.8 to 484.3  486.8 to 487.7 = -0.04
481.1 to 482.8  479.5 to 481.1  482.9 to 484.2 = -0.01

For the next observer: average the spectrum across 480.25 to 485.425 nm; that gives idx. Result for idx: 14.8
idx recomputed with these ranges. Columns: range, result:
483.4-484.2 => 14.6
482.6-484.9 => 14.6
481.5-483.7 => 14.8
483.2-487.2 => 14.1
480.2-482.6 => 14.9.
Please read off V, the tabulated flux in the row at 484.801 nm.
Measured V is 14.88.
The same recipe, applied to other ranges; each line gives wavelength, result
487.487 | 14.36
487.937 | 14.79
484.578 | 15.06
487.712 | 14.02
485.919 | 13.08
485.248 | 14.87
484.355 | 14.12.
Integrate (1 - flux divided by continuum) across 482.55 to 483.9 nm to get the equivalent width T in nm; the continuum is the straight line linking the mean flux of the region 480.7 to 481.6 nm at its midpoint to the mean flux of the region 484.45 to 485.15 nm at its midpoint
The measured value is 0.02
